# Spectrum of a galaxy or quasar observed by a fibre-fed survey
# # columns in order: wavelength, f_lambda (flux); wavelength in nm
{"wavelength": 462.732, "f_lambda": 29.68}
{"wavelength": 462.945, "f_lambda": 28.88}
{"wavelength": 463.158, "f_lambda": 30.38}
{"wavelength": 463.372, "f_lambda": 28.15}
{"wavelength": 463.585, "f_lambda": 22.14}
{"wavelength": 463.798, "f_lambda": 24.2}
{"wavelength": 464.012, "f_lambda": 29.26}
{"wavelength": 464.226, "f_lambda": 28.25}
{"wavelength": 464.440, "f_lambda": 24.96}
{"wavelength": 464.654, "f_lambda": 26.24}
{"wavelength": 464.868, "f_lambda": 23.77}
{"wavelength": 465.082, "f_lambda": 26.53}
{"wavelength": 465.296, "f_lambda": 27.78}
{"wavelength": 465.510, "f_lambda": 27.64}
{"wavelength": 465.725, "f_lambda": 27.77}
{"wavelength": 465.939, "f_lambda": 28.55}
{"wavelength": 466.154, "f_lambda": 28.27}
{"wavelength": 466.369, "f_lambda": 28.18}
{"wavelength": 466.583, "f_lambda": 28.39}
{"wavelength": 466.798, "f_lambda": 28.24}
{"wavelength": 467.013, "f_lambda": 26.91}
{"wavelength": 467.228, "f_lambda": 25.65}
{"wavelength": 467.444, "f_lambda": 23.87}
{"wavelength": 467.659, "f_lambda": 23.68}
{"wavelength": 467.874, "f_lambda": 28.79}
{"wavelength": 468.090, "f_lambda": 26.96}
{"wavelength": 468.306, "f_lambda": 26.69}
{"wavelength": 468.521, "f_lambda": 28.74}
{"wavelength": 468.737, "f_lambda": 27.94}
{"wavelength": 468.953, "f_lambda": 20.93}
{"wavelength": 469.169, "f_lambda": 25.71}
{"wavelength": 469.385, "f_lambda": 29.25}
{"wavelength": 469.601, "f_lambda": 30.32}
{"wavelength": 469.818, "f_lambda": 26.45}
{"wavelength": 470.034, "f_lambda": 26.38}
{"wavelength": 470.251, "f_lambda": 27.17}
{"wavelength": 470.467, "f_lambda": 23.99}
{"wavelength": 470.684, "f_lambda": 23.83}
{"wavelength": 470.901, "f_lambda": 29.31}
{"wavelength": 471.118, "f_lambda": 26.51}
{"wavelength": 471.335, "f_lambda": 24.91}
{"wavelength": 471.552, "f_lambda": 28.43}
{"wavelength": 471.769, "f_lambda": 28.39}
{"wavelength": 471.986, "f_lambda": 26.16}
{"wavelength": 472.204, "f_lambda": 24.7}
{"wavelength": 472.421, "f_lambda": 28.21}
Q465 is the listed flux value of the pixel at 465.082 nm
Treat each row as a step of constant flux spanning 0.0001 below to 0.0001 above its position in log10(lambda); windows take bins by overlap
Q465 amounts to 26.53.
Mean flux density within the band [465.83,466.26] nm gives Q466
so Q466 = 28.4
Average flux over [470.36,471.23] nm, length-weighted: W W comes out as 25.9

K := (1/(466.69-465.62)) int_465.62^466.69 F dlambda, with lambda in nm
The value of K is 28.3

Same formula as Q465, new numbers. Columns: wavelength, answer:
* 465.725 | 27.77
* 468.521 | 28.74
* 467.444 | 23.87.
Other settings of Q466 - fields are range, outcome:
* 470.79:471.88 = 27.5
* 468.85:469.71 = 26.6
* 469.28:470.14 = 28.1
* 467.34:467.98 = 25.5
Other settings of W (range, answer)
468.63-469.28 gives 24.9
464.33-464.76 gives 25.6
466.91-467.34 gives 26.2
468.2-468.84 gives 27.8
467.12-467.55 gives 24.7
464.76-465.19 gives 25.2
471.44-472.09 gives 27.7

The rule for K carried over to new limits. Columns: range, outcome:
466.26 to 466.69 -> 28.3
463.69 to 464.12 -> 26.7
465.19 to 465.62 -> 27.7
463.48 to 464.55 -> 25.8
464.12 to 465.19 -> 26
